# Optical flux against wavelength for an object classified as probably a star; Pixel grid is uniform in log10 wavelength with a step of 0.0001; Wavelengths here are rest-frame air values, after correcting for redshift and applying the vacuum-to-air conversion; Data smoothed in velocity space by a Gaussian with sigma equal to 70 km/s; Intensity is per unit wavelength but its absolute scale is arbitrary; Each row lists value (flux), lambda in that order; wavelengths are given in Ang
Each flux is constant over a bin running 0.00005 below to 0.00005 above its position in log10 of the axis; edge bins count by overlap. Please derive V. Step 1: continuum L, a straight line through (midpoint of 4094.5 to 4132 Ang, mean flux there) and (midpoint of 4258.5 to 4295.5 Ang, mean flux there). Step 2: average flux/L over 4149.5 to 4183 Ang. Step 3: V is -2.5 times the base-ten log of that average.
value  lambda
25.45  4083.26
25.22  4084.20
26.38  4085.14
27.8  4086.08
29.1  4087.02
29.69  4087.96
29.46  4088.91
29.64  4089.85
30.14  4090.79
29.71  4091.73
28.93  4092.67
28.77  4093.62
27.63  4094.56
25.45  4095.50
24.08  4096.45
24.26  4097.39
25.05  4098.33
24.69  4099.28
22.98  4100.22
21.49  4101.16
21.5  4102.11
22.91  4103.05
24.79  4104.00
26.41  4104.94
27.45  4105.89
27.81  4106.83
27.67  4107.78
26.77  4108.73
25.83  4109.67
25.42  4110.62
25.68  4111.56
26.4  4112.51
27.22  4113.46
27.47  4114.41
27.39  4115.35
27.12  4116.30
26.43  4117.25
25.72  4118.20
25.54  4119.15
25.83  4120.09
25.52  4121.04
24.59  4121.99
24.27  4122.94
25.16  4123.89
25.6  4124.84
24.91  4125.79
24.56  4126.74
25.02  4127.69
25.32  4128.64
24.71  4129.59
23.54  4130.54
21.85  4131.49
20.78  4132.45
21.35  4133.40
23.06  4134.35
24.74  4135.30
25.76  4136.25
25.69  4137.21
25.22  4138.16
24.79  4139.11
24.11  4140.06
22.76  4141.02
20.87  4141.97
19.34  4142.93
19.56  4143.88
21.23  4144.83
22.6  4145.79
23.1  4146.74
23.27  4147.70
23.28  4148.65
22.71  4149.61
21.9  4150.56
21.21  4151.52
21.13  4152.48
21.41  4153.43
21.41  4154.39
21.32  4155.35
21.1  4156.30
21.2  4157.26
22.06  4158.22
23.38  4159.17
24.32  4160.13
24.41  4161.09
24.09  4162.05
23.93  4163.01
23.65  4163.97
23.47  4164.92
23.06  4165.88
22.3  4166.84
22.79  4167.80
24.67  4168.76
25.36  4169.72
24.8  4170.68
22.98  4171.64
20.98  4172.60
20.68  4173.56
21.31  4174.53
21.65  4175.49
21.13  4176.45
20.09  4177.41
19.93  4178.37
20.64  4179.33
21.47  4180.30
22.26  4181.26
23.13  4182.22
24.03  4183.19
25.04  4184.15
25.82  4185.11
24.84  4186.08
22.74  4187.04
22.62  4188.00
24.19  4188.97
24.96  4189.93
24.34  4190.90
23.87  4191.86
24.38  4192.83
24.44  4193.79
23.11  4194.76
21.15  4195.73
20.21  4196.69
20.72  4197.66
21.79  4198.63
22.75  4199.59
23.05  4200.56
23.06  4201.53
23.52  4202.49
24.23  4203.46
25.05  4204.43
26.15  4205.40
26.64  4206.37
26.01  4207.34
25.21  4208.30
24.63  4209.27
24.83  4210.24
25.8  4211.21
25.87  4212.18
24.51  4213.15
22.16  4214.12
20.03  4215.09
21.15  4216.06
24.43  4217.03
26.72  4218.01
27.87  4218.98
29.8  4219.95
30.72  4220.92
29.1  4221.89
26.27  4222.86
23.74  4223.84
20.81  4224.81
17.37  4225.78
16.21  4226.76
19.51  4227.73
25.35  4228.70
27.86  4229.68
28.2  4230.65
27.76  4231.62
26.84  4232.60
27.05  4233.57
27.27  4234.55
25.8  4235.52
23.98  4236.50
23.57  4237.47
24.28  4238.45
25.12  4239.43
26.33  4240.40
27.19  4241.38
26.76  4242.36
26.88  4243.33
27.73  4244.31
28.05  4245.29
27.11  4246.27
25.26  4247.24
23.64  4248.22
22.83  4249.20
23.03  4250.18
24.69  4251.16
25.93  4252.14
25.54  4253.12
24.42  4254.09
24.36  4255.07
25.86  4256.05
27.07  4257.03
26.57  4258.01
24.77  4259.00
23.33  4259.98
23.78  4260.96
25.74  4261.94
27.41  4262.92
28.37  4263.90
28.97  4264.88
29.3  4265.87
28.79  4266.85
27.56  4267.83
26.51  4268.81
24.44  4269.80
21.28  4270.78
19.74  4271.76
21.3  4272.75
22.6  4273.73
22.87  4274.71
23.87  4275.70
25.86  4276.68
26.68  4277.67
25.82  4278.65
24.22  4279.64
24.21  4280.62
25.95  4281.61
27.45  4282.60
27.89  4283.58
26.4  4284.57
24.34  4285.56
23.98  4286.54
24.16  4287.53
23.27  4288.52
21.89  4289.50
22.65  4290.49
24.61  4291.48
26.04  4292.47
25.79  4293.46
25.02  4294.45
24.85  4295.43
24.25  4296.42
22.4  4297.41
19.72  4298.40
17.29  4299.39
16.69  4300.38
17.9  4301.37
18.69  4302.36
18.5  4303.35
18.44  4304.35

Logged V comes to 0.130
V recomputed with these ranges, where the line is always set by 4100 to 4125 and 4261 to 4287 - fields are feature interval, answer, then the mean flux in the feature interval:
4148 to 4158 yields 0.18 mag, 21.7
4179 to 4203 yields 0.11 mag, 23.1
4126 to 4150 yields 0.11 mag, 23.2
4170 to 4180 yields 0.19 mag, 21.5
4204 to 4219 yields 0.03 mag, 24.7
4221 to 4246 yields 0.01 mag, 25.3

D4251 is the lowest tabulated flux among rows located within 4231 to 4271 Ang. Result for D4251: 21.28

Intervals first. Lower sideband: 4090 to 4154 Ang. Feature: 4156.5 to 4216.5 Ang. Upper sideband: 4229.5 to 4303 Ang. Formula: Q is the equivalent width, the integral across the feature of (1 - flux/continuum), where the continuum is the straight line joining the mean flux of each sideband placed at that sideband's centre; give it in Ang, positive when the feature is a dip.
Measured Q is 3.6 Ang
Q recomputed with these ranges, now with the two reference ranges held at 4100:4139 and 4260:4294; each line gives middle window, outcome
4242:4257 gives -0.3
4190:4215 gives 1.2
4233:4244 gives -0.3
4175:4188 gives 1.3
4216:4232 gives 0.1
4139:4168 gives 3.1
